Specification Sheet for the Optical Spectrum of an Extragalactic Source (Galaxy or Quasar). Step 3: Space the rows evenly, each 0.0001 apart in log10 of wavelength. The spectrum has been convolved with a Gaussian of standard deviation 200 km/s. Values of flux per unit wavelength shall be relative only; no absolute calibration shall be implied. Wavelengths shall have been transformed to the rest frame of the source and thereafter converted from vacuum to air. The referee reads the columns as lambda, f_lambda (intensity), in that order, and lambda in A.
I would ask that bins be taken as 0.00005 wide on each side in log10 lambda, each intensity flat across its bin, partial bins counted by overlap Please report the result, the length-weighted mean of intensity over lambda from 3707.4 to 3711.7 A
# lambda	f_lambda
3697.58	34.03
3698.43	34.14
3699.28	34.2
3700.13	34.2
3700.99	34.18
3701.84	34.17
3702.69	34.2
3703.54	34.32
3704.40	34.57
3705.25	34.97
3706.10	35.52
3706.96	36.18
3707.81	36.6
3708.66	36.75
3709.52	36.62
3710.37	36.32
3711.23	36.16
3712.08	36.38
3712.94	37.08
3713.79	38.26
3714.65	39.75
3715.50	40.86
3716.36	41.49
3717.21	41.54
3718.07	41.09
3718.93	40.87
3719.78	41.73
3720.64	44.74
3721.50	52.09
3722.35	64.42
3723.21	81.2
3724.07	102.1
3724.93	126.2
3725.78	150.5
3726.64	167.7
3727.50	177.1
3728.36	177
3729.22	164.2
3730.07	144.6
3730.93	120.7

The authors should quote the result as 36.5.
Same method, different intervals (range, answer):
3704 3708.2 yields 35.6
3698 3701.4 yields 34.2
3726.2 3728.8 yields 173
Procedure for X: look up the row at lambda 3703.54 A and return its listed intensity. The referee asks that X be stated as 34.32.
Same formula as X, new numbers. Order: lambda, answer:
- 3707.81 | 36.6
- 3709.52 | 36.62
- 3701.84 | 34.17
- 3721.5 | 52.09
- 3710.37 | 36.32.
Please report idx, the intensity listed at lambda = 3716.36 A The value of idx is 41.49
